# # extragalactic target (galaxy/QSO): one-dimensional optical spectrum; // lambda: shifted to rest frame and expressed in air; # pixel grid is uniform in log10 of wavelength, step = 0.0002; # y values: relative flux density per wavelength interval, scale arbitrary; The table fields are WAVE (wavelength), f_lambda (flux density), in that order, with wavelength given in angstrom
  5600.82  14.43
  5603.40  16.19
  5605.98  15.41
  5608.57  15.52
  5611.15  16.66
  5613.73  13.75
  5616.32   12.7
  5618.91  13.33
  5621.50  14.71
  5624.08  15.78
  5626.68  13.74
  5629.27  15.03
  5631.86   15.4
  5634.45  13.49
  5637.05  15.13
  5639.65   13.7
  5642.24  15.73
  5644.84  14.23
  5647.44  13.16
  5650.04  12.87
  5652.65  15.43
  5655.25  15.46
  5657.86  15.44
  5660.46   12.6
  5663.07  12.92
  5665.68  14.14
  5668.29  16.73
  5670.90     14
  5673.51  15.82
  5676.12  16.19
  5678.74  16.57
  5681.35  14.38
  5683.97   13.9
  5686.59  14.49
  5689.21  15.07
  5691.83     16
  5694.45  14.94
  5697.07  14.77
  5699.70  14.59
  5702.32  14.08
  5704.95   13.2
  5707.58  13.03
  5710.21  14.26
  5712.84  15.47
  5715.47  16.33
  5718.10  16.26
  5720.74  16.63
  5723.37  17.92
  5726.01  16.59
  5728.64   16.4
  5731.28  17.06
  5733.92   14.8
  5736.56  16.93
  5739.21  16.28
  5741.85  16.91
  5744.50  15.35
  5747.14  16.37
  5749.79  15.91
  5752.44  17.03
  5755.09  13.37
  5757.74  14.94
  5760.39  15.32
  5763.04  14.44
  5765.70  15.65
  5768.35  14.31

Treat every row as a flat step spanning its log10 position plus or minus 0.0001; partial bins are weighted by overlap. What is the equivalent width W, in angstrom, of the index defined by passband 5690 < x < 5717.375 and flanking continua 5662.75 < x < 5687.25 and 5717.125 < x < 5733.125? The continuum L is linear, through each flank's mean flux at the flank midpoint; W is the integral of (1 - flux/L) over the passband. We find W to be 2.2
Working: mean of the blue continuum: 15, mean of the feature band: 14.7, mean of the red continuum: 16.8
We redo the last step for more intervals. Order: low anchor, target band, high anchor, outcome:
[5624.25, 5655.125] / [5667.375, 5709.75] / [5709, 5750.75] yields 1.6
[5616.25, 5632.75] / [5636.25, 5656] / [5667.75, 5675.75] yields 0.7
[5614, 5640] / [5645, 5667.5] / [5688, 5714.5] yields 0.5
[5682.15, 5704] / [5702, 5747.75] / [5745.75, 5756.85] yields -1.7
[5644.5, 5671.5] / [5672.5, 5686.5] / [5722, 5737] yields -0.3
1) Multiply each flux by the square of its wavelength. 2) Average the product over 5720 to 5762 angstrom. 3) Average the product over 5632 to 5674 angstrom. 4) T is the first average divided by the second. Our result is 1.15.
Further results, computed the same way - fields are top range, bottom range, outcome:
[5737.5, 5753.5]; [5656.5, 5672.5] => 1.17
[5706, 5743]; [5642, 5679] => 1.12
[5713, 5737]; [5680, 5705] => 1.14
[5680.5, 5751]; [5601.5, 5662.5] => 1.10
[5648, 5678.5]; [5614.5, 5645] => 1.03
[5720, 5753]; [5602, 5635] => 1.16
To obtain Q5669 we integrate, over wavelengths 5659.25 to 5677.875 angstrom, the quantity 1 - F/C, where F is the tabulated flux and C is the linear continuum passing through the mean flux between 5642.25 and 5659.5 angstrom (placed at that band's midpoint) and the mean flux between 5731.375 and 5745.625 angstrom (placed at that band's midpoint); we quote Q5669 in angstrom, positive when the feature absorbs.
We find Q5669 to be 0.2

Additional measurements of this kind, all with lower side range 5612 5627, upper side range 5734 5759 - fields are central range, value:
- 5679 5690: 0.3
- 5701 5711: 1.1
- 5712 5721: -0.4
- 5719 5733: -1.2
